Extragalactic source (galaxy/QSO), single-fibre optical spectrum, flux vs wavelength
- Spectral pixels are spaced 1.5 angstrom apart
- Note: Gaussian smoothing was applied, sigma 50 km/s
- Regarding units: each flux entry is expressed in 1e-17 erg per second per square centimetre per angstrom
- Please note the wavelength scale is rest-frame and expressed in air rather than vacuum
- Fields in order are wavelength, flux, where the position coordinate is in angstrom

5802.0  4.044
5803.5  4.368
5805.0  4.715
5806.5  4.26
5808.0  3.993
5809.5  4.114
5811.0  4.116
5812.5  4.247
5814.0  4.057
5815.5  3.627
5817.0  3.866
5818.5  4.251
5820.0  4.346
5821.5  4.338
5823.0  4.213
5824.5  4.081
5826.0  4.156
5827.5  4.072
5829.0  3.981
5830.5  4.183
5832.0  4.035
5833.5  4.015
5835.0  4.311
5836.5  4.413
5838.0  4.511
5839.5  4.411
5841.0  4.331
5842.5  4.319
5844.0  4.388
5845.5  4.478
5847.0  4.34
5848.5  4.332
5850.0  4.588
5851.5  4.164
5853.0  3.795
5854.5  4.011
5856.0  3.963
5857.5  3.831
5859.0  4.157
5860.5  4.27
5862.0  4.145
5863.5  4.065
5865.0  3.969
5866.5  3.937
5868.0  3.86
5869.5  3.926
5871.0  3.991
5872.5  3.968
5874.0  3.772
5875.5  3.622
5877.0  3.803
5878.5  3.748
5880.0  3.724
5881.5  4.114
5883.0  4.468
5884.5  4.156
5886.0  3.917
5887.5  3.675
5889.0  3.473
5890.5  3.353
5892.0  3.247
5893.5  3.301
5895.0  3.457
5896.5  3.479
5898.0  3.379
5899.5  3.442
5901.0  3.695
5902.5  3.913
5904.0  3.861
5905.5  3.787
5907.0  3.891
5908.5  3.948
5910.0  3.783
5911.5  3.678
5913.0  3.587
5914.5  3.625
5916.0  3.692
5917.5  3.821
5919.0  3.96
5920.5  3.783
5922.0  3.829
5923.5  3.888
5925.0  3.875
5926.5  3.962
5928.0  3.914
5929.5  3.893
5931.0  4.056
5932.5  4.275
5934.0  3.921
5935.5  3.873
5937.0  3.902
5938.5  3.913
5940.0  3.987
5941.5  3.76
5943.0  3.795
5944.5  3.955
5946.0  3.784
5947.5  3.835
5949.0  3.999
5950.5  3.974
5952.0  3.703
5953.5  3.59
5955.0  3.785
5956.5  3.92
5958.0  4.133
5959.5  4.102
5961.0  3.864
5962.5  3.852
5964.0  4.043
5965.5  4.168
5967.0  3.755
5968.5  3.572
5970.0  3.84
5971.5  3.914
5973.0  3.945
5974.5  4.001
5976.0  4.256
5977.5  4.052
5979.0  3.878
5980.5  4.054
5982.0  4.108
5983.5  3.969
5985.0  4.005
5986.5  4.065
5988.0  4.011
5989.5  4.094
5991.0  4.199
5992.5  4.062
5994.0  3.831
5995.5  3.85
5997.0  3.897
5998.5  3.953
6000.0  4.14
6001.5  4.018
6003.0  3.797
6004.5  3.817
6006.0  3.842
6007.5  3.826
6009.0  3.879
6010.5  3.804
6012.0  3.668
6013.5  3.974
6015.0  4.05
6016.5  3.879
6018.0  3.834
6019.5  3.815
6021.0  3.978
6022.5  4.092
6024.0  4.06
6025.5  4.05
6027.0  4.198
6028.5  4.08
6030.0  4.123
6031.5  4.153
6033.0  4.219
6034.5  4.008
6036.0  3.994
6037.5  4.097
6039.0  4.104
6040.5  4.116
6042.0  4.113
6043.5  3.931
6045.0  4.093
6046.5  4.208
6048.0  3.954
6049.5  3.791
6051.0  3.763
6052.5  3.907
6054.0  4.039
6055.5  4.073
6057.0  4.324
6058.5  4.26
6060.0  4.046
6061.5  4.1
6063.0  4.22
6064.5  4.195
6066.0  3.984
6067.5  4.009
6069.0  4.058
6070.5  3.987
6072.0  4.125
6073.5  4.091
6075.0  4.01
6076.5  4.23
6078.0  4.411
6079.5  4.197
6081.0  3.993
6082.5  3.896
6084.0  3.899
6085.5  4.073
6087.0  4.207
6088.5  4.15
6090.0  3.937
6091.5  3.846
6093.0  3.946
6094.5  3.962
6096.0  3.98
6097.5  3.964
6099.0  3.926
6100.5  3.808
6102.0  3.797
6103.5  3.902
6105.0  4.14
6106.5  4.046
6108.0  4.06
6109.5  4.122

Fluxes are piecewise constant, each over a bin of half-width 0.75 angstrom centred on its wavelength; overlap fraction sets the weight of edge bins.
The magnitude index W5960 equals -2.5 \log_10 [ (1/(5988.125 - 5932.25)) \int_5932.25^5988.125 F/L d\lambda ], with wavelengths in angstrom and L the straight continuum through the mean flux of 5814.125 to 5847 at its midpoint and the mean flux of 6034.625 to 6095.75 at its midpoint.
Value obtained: 0.052 mag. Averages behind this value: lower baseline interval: 4.21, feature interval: 3.93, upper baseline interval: 4.06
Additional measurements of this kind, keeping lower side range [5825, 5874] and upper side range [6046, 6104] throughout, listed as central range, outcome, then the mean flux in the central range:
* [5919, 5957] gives 0.06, 3.89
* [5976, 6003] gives 0.02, 4.01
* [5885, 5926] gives 0.12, 3.68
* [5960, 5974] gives 0.05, 3.89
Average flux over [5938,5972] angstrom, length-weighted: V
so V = 3.88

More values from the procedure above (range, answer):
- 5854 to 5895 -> 3.86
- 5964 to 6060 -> 3.99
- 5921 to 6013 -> 3.93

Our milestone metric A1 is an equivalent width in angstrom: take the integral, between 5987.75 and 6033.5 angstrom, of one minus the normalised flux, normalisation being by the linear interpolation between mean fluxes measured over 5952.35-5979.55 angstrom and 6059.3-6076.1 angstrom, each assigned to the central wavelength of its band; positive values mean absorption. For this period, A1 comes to 0.2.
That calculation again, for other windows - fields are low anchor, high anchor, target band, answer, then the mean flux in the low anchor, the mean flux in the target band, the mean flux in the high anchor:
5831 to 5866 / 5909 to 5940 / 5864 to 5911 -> 3.13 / 4.21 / 3.76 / 3.87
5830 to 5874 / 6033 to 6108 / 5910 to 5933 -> 1.51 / 4.16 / 3.85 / 4.04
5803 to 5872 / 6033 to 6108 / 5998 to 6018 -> 0.89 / 4.16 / 3.89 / 4.04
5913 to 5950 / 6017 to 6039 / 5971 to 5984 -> -0.20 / 3.88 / 4.02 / 4.05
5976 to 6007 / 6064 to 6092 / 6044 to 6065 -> -0.10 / 3.99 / 4.07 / 4.07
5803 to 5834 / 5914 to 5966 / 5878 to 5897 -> 1.43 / 4.14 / 3.7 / 3.9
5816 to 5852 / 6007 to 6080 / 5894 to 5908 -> 1.77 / 4.25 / 3.65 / 4.04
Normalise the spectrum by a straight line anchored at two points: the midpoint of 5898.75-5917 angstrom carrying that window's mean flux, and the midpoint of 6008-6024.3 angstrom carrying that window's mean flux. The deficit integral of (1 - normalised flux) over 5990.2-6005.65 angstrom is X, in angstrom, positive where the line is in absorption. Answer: -0.30 angstrom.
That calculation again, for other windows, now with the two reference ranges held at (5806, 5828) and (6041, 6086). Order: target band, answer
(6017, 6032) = 0.15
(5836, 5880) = 0.08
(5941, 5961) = 1.05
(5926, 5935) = 0.20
